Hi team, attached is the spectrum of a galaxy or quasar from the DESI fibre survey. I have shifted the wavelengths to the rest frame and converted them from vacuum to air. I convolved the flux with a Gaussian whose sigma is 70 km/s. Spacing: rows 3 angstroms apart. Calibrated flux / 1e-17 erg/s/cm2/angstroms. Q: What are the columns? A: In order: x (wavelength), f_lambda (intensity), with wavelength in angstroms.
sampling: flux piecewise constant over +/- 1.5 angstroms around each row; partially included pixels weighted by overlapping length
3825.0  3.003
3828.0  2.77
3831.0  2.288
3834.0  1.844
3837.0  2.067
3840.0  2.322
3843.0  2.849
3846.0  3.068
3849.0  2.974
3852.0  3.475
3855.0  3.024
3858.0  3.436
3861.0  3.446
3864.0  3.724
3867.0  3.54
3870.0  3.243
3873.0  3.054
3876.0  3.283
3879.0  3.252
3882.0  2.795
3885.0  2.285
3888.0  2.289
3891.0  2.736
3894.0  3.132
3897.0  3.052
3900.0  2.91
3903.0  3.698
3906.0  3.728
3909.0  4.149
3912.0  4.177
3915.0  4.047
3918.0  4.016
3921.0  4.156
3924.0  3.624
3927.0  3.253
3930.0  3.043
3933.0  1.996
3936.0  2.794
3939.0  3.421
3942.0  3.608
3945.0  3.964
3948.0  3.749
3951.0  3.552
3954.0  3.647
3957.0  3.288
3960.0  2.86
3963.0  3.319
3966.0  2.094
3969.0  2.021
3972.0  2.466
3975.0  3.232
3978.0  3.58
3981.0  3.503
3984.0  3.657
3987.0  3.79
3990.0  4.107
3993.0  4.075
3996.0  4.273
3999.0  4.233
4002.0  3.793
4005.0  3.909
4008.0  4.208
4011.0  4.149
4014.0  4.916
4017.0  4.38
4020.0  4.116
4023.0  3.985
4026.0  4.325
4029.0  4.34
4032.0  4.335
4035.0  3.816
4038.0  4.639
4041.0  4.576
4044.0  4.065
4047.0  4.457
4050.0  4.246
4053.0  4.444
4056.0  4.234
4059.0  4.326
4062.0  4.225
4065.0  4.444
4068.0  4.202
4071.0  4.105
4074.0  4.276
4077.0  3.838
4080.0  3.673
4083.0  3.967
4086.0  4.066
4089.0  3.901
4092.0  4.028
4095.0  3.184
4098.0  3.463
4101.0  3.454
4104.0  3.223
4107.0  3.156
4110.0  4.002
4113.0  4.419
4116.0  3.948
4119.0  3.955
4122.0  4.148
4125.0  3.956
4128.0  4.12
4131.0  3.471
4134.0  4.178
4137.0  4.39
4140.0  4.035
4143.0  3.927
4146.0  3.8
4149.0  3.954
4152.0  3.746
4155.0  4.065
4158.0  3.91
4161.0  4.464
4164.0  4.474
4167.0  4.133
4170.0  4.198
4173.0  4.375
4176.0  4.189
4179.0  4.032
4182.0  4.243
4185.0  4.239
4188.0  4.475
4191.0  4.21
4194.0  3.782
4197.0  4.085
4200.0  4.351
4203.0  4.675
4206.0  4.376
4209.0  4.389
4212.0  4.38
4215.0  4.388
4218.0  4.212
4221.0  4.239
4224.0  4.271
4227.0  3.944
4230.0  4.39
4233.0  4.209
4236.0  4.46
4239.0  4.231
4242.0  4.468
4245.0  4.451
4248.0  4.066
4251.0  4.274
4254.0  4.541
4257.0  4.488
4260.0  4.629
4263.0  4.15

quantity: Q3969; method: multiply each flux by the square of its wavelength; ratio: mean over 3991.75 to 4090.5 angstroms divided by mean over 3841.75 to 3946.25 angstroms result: 1.37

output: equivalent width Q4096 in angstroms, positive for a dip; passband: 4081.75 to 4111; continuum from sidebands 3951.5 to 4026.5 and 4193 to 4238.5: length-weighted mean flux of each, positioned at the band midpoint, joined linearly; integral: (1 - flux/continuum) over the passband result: 2.4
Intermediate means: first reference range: 3.67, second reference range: 4.28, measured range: 3.64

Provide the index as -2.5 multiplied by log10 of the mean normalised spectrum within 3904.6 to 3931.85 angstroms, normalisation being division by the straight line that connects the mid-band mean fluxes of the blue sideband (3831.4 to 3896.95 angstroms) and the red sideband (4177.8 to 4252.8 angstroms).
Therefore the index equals -0.201 mag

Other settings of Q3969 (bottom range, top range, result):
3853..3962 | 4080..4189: 1.34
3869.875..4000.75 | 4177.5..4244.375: 1.46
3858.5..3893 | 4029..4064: 1.53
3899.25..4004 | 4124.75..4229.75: 1.34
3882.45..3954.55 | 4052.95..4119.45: 1.27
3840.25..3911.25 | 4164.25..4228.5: 1.57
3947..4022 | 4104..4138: 1.16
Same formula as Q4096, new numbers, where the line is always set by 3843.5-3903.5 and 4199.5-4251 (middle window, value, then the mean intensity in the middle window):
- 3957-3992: 2.96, 3.17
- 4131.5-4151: 0.10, 4.01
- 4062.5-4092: -1.92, 4.06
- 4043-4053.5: -1.67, 4.3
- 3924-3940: 1.72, 2.95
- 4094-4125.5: 1.65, 3.72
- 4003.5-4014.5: -2.04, 4.24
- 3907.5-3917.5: -2.69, 4.11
